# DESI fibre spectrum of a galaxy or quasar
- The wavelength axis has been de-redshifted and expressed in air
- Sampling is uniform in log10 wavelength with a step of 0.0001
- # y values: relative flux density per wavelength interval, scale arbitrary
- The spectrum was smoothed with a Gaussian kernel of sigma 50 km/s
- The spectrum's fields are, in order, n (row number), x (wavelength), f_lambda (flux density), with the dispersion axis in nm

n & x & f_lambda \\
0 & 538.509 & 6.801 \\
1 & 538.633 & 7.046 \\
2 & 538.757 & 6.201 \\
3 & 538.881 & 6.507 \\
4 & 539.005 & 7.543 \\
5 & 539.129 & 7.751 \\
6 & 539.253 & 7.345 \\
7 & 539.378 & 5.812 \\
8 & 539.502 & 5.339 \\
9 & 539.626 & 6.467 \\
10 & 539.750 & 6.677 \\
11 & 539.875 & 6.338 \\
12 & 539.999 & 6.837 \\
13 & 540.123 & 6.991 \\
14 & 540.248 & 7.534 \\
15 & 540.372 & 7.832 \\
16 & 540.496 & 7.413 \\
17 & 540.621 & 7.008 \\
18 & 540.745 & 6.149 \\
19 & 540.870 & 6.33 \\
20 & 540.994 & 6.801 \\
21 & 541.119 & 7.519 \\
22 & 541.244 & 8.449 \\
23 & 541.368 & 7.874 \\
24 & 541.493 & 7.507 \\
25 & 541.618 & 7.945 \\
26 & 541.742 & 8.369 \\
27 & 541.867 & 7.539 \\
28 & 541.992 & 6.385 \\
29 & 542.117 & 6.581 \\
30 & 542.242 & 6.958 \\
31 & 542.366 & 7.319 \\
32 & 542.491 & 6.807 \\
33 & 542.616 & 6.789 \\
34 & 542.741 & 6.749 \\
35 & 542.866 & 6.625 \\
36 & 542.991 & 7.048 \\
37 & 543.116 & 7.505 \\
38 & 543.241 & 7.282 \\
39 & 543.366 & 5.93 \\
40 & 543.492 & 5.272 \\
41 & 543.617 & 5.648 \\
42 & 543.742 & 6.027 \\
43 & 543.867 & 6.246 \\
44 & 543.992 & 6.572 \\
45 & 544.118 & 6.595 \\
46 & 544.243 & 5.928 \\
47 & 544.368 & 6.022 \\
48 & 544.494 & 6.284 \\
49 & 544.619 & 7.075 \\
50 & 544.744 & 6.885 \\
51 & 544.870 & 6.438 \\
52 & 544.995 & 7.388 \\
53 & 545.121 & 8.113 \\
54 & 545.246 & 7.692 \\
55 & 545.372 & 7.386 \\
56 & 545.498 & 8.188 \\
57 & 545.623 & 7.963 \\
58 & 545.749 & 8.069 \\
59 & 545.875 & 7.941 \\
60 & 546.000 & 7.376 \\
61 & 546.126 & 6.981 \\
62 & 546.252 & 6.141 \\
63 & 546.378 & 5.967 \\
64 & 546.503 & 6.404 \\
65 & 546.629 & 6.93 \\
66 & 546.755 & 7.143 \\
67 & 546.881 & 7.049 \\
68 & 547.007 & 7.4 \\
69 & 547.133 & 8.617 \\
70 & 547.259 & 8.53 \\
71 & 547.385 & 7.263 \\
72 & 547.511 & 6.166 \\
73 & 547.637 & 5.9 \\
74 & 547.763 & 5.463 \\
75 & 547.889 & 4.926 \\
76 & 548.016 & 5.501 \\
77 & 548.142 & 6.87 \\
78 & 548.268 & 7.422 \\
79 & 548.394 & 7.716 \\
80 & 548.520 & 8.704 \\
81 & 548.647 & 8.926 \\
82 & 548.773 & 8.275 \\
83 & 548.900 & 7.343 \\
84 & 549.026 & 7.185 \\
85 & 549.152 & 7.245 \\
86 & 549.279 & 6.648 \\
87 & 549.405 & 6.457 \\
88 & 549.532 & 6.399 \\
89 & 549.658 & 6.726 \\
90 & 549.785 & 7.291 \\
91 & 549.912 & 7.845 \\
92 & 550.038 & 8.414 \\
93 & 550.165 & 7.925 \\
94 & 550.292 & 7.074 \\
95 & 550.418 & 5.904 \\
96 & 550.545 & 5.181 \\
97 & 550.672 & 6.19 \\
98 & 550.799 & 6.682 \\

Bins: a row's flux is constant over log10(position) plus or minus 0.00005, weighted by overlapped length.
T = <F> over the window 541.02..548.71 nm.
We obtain 7.02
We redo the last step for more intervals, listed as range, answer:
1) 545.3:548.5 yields 7.04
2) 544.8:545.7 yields 7.59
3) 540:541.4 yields 7.23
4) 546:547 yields 6.74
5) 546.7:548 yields 6.79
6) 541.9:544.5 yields 6.52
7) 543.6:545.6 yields 6.83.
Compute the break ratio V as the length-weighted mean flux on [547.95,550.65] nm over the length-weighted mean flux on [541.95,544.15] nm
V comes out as 1.1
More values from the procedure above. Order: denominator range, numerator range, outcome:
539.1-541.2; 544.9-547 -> 1.07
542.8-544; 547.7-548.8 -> 1.10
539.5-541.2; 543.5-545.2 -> 0.95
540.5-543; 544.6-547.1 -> 1.01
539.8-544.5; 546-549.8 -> 1.02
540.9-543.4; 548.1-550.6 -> 1.01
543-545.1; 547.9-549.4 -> 1.13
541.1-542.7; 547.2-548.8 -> 0.95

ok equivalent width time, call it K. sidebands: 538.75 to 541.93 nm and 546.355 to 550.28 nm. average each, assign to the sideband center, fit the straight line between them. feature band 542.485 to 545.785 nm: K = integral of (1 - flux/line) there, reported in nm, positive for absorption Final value 0.13 nm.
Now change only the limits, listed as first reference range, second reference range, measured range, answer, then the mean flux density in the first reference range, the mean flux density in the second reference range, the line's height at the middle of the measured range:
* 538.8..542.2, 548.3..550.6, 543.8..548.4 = 0.18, 7.06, 7.3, 7.21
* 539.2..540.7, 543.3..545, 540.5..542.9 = -0.21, 6.79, 6.27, 6.57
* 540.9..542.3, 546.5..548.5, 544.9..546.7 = -0.07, 7.42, 6.88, 7.04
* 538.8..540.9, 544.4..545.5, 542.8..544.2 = 0.13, 6.82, 7.18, 7.08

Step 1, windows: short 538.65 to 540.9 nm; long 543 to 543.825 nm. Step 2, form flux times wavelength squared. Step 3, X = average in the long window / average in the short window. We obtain 0.94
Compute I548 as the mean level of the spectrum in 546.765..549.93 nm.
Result 7.1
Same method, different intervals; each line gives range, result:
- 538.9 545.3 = 6.89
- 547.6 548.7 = 6.83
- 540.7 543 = 7.15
